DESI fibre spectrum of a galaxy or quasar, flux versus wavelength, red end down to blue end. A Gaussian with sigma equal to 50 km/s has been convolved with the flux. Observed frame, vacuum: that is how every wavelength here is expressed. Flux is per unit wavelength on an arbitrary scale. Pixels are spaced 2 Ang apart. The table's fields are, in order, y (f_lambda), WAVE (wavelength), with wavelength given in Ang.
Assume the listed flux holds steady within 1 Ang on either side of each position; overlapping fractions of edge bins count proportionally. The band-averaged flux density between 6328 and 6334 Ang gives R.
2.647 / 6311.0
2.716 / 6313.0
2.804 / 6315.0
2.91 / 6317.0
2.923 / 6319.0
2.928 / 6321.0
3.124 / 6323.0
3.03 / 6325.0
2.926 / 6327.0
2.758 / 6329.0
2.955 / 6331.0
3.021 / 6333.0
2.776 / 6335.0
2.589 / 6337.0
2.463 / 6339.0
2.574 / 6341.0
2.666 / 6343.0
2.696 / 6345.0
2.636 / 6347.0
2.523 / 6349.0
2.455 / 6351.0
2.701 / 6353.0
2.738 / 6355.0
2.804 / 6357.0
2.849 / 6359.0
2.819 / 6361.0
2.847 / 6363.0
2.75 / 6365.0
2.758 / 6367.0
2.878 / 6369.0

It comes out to 2.91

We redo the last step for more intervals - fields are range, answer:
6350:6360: 2.71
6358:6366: 2.82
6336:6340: 2.53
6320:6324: 3.03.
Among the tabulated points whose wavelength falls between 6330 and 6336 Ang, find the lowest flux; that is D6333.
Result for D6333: 2.776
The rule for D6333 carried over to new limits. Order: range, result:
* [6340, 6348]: 2.574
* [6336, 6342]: 2.463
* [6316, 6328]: 2.91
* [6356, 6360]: 2.804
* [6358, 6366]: 2.75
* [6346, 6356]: 2.455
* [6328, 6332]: 2.758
